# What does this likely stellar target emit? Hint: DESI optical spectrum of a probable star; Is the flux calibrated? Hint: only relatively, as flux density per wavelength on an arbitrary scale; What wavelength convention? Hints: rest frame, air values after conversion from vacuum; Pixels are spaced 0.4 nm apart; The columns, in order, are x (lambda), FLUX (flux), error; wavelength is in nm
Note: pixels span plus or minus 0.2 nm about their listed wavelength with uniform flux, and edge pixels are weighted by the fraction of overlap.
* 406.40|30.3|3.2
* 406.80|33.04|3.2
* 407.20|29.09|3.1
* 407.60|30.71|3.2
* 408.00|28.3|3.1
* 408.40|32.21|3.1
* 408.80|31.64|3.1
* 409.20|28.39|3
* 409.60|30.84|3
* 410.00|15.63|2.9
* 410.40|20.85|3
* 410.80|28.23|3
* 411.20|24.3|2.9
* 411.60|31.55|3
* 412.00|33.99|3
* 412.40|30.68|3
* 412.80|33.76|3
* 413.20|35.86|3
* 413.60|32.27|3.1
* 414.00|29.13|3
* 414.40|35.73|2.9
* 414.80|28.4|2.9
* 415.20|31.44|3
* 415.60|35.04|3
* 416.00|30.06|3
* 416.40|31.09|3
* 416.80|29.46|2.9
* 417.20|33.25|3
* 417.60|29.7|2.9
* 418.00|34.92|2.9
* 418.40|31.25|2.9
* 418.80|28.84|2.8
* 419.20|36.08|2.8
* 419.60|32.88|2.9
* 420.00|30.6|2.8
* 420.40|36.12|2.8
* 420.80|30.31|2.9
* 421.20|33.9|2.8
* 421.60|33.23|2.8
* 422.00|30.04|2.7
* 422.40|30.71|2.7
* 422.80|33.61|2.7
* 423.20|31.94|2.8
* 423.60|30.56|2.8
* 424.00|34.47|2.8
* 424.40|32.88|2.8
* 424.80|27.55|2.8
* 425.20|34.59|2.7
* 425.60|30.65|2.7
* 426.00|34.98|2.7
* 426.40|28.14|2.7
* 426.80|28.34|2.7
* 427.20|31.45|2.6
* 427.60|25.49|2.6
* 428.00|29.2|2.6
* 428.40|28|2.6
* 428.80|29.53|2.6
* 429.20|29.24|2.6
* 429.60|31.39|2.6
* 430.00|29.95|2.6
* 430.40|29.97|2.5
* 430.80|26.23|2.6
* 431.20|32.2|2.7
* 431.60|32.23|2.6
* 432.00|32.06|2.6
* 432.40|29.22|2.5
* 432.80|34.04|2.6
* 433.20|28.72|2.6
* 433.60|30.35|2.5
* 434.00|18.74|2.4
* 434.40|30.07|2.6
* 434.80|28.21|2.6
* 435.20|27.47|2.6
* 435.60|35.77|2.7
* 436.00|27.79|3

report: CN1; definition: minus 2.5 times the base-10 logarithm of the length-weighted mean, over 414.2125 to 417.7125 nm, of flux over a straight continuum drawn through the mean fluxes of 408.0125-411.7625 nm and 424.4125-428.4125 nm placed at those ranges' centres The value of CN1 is -0.12 mag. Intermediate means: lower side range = 27.1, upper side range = 30.1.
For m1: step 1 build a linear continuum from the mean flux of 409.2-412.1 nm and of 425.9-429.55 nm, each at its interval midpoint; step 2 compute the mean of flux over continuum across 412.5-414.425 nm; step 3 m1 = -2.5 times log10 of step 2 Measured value -0.22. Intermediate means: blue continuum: 26.4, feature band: 33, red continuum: 29.3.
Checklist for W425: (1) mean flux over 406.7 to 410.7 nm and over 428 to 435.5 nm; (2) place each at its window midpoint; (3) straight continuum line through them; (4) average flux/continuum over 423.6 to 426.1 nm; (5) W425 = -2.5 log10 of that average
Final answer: -0.12 mag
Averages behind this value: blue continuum 27.9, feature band 32.3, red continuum 29.4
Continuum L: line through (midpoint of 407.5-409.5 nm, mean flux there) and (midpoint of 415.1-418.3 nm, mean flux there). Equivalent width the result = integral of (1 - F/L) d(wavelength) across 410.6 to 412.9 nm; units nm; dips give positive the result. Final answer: 0.05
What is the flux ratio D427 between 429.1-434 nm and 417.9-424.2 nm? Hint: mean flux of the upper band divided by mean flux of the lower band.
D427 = 0.9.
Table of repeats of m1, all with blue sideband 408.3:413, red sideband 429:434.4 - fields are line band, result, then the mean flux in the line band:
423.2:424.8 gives -0.10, 31.9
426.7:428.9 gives 0.03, 28.6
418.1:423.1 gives -0.12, 32.3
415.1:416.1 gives -0.13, 32.5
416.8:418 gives -0.10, 31.7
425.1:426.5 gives -0.10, 32.2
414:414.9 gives -0.11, 31.8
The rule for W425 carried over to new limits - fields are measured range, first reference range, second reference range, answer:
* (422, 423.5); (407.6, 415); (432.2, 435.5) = -0.09 mag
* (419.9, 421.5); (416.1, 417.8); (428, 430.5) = -0.08 mag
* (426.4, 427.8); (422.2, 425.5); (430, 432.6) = 0.10 mag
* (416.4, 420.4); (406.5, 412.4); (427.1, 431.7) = -0.11 mag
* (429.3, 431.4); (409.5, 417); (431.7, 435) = -0.03 mag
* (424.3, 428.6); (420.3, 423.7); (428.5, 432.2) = 0.04 mag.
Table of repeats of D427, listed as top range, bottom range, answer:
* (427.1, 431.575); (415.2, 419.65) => 0.92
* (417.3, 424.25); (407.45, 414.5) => 1.09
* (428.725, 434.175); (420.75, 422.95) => 0.92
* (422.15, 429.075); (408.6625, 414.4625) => 1.05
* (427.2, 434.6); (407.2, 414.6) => 0.99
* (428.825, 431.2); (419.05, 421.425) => 0.89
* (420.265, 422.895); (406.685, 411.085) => 1.16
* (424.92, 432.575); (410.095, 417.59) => 0.98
